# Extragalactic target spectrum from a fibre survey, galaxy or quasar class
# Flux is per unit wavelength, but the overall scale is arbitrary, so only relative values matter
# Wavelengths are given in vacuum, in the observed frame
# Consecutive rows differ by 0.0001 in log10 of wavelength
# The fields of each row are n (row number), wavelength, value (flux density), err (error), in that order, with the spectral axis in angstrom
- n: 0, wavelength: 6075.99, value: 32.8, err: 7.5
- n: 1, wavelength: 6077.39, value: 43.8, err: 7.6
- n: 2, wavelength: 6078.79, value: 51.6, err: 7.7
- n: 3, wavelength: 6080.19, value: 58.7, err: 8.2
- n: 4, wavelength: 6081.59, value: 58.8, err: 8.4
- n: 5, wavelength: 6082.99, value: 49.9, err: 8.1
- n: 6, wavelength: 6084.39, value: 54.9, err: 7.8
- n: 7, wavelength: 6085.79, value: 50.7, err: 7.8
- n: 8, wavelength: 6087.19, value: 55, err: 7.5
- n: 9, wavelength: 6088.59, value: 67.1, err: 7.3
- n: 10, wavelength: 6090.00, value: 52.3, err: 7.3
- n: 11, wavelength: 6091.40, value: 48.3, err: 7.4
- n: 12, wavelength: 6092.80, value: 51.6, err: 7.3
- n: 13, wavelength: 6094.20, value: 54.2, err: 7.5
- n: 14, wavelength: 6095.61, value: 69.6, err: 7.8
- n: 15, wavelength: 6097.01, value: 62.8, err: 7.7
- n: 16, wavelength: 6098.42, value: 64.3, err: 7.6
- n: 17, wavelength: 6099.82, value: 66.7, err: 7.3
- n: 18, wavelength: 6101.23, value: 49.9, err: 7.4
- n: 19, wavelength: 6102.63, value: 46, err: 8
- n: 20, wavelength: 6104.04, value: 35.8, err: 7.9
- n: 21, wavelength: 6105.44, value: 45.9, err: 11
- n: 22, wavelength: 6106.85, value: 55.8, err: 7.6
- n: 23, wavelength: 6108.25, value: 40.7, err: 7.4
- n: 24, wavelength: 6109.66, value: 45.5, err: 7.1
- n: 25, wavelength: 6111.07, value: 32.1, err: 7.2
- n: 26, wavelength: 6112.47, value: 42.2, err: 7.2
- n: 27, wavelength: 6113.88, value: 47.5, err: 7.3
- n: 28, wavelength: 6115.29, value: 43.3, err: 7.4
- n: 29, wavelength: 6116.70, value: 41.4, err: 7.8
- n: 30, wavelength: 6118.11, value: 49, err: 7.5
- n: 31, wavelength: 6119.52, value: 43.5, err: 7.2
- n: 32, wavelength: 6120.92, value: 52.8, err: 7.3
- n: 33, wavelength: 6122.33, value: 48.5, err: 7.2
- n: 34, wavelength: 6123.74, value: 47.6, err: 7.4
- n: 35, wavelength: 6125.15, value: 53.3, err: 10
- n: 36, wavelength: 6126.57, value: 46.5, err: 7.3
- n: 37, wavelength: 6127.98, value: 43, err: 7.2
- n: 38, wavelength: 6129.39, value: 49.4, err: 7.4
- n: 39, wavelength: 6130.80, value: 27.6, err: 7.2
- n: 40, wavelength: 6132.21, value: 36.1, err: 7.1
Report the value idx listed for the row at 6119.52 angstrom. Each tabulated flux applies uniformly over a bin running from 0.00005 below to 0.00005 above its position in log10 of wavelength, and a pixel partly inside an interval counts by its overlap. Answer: 43.5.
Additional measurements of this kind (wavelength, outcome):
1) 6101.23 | 49.9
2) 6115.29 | 43.3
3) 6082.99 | 49.9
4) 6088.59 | 67.1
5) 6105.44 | 45.9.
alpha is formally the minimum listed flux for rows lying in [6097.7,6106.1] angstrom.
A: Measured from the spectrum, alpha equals 35.8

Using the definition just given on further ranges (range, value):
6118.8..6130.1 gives 43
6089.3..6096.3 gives 48.3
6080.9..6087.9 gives 49.9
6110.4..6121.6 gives 32.1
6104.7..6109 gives 40.7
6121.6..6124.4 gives 47.6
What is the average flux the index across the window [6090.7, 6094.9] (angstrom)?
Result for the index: 51.5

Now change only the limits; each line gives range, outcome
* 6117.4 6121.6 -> 48.5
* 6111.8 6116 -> 44.3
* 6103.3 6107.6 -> 45.8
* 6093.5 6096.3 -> 61.8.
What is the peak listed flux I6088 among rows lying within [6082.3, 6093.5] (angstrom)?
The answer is 67.1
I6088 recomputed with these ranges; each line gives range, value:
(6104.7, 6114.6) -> 55.8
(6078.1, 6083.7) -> 58.8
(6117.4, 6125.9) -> 53.3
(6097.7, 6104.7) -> 66.7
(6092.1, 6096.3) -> 69.6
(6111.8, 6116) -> 47.5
